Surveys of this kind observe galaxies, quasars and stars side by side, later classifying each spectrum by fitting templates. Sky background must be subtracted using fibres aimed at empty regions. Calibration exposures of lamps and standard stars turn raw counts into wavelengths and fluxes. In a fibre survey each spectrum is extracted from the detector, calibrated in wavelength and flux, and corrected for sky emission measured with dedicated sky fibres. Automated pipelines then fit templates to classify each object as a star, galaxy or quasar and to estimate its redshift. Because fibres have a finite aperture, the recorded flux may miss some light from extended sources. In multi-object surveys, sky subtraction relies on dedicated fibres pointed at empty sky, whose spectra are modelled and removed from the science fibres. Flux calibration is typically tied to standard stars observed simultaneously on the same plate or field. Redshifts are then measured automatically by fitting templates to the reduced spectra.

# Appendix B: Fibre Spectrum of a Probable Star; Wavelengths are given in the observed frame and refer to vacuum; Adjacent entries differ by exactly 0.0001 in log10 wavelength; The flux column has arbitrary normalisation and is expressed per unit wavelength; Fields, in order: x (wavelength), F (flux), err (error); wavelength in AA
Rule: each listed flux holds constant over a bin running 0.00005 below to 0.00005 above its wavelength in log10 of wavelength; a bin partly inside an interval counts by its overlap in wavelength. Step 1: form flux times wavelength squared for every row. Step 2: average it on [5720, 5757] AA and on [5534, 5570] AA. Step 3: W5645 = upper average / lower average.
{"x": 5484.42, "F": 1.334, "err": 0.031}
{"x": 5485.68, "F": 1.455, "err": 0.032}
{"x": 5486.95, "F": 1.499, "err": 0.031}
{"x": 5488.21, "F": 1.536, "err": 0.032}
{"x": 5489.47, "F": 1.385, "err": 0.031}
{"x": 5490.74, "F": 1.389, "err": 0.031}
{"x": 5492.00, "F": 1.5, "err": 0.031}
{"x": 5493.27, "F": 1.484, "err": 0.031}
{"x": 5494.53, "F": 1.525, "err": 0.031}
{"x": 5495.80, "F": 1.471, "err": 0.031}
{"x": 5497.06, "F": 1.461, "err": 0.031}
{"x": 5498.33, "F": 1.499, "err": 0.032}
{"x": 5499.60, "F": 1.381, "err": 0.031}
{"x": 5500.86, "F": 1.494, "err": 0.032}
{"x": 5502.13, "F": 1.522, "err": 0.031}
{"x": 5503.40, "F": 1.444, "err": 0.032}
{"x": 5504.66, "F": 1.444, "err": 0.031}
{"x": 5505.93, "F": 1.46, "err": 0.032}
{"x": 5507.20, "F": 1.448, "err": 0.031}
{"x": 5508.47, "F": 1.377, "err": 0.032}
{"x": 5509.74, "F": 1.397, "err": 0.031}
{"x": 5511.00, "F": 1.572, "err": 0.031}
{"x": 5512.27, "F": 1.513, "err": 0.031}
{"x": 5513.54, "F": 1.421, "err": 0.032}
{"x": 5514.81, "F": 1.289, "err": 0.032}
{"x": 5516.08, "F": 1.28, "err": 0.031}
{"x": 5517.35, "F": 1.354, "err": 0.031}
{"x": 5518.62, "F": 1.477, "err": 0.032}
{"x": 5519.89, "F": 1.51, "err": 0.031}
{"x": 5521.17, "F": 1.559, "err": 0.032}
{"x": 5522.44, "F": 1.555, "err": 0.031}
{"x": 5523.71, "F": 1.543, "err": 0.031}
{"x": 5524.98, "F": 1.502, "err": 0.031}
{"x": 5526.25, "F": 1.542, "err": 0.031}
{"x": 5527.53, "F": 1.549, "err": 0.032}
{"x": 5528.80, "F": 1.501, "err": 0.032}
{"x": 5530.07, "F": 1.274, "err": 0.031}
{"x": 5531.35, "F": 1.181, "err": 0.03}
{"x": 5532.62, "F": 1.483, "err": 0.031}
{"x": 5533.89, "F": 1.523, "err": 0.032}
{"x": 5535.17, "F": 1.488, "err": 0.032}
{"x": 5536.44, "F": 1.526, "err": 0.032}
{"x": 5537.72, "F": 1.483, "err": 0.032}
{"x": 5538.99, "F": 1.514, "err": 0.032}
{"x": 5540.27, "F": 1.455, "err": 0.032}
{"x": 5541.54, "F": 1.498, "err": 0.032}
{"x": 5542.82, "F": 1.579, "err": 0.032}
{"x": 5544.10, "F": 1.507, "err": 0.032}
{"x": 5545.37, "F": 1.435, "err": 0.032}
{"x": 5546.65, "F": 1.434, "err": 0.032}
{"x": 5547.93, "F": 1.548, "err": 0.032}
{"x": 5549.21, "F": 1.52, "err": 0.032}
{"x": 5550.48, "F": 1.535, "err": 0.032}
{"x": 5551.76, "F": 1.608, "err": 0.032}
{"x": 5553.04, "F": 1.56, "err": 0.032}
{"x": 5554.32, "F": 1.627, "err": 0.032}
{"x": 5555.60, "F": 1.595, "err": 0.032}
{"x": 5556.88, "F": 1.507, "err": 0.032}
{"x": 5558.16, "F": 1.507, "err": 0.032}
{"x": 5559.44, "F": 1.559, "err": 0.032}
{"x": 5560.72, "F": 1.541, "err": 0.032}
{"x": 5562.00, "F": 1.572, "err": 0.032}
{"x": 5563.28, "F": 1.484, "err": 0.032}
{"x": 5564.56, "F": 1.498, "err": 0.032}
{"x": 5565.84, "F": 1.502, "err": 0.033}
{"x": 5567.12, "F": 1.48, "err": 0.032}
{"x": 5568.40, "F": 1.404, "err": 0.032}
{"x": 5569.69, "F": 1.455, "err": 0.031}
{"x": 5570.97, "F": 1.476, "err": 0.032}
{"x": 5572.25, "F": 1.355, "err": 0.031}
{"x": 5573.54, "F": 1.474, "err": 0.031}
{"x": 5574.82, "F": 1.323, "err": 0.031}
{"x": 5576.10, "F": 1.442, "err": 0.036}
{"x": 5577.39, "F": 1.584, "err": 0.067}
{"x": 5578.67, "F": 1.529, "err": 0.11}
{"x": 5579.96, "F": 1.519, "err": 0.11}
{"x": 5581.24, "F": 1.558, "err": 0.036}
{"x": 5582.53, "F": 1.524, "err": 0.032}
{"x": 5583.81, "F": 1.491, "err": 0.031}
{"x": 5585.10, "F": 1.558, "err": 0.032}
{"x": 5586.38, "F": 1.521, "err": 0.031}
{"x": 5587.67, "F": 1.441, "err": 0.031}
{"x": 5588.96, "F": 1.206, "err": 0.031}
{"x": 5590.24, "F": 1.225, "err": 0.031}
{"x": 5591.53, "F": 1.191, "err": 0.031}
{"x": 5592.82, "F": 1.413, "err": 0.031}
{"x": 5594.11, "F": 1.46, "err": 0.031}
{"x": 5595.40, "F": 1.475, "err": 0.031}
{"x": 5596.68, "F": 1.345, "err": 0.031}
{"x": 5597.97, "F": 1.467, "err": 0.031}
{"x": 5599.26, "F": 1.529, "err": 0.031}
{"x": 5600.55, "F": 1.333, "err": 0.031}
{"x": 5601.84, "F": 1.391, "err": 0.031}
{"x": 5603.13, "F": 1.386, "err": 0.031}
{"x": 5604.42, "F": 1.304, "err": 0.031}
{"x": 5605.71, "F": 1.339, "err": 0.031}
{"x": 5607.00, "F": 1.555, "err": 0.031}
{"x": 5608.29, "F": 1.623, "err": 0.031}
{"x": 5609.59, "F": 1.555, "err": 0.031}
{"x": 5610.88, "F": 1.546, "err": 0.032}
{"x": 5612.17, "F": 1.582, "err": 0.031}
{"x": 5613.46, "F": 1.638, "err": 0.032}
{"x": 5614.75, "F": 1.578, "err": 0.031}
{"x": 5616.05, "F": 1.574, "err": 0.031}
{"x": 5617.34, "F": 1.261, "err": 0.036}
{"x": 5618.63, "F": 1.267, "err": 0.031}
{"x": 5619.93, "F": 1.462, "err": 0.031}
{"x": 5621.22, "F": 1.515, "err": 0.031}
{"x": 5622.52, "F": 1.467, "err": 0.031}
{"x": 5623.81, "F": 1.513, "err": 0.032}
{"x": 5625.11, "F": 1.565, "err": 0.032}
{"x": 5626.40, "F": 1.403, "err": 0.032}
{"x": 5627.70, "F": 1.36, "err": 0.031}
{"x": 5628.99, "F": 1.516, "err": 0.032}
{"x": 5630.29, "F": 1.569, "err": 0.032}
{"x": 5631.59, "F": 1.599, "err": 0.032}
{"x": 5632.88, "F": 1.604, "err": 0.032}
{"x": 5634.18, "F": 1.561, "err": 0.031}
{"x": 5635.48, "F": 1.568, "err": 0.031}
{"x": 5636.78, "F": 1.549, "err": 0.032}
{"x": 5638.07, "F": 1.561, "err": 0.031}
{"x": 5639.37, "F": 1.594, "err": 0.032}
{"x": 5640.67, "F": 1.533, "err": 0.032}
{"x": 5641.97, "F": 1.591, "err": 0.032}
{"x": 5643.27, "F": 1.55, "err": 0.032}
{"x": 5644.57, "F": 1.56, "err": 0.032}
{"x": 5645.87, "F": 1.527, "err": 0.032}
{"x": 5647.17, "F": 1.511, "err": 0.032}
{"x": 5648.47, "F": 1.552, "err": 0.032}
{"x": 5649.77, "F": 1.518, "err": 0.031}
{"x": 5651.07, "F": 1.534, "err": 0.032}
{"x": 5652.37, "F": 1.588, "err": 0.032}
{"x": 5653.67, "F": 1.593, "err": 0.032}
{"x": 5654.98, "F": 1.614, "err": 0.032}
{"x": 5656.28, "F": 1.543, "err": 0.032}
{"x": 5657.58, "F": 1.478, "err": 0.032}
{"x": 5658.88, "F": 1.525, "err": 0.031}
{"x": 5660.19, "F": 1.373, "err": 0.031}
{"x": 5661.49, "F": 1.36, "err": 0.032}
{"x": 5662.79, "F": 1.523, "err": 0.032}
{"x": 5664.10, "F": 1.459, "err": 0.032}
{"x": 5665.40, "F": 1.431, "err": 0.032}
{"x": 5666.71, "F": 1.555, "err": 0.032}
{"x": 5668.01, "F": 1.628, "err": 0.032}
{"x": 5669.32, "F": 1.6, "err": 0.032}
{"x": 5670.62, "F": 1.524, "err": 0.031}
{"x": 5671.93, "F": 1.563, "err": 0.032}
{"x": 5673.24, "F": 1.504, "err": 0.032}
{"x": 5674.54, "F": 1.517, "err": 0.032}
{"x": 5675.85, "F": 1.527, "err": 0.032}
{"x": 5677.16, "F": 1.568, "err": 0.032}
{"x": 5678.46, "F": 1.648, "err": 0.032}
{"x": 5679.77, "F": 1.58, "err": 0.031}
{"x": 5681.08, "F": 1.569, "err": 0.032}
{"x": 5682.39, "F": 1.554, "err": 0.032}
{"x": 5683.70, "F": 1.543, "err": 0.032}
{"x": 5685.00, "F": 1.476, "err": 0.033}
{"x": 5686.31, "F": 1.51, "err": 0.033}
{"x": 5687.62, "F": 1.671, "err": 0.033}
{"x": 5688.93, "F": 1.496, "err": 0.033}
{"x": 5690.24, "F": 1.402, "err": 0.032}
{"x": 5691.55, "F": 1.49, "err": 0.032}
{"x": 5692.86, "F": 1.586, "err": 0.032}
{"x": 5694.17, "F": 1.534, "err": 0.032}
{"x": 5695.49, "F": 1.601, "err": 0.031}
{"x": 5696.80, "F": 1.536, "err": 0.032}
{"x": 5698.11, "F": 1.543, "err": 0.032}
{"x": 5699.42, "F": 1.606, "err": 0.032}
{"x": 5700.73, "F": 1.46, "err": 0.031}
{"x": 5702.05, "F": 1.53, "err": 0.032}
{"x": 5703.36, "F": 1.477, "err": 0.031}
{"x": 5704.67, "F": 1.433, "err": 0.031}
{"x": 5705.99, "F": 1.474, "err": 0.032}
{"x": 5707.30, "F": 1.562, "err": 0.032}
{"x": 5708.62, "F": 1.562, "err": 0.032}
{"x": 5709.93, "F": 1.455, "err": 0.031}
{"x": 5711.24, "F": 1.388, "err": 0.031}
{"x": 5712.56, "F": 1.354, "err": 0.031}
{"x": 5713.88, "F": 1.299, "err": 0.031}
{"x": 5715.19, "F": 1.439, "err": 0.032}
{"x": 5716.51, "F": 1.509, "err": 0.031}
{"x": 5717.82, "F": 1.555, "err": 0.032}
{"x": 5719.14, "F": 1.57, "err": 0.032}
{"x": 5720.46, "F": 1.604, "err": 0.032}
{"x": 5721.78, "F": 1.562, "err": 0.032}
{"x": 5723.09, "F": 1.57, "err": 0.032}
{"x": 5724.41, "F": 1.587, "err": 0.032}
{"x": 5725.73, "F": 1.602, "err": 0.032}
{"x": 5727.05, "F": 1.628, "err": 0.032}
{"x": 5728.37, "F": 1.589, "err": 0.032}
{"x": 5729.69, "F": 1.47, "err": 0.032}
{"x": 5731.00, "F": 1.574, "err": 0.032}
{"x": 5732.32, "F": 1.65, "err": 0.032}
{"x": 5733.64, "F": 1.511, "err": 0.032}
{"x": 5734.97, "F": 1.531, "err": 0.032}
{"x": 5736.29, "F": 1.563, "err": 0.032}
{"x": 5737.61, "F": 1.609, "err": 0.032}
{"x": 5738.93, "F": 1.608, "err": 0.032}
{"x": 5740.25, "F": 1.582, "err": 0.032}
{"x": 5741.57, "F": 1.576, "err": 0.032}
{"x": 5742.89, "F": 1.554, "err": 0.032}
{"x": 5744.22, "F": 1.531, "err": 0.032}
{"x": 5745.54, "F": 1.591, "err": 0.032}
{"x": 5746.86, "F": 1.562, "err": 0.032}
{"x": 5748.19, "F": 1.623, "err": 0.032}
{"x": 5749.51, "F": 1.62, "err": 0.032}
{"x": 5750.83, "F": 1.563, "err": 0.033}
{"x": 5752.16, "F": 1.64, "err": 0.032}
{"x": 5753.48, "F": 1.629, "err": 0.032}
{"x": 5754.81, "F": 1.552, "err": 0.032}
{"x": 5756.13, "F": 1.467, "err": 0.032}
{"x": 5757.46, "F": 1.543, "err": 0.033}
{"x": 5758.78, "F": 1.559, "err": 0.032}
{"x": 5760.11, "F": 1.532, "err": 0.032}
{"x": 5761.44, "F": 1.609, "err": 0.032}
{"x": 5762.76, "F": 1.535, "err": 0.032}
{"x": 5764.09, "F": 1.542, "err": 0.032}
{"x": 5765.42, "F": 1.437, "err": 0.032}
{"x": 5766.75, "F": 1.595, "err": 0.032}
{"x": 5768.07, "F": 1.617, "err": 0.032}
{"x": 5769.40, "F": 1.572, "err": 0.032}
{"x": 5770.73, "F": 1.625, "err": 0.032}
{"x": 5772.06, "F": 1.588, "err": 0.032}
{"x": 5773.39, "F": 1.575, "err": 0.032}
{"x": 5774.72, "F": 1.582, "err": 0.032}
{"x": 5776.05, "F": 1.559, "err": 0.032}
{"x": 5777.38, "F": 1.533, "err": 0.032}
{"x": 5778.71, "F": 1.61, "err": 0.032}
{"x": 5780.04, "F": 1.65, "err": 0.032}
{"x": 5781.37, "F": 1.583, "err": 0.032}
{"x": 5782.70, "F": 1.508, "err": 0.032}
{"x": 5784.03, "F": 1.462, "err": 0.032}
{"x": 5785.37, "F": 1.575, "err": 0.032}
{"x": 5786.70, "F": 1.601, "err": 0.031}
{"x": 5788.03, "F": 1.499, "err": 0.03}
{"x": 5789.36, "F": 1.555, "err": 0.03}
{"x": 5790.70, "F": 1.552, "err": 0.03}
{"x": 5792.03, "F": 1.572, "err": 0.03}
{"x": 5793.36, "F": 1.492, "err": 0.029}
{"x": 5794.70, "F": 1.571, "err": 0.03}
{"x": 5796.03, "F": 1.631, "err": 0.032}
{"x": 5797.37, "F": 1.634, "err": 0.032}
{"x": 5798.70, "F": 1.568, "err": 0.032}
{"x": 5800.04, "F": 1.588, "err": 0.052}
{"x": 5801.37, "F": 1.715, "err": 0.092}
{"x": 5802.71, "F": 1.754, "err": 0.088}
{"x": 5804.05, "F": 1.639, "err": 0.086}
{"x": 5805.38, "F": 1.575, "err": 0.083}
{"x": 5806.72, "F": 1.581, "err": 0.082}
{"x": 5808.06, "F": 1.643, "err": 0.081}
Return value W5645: 1.11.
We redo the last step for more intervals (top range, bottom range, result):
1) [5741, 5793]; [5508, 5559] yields 1.15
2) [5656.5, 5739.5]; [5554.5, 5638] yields 1.07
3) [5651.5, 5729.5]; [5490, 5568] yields 1.09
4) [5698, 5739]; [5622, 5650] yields 1.02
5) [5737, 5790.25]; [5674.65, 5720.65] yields 1.06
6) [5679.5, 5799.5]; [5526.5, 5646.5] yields 1.10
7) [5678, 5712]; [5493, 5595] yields 1.09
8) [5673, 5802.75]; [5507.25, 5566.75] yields 1.12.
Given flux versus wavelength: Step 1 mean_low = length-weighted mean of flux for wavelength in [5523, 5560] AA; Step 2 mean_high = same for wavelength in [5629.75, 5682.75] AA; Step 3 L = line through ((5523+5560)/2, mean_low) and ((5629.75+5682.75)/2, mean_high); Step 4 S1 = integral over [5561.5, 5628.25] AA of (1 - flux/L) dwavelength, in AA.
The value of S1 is 2.9 AA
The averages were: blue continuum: 1.5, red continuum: 1.54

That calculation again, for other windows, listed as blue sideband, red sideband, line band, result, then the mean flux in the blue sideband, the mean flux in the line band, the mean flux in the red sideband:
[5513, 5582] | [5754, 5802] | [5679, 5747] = 0.4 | 1.49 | 1.53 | 1.57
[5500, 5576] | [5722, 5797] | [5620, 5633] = 0.1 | 1.48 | 1.51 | 1.57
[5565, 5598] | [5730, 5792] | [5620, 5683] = -1.9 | 1.44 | 1.53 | 1.57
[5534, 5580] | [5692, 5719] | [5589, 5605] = 1.4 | 1.5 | 1.37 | 1.5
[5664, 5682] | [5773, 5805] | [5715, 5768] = 0.1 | 1.55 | 1.57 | 1.58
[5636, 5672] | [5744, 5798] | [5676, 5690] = -0.1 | 1.53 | 1.56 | 1.57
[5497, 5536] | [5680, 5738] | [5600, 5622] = 0.4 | 1.45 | 1.47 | 1.53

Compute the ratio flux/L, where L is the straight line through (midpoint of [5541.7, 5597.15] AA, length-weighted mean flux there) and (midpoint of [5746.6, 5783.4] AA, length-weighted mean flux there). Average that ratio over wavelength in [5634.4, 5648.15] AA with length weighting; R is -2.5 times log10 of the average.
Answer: -0.03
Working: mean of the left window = 1.48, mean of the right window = 1.57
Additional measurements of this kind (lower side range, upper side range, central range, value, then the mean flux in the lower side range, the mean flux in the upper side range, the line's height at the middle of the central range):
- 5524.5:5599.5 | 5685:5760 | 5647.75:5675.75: -0.01 mag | 1.48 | 1.54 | 1.52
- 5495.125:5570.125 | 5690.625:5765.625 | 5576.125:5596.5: 0.04 mag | 1.48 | 1.54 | 1.5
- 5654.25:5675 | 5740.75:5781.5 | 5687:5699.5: -0.01 mag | 1.51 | 1.57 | 1.53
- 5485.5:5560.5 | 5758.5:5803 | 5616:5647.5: 0.01 mag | 1.48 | 1.57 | 1.52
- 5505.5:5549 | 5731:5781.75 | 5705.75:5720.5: 0.06 mag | 1.46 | 1.57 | 1.55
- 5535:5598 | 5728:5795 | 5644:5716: 0.01 mag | 1.48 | 1.57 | 1.53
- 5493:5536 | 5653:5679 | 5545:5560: -0.05 mag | 1.46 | 1.53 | 1.47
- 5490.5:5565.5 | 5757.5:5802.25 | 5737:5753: -0.02 mag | 1.48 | 1.57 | 1.56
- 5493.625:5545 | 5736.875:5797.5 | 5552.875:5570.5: -0.03 mag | 1.47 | 1.57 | 1.48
